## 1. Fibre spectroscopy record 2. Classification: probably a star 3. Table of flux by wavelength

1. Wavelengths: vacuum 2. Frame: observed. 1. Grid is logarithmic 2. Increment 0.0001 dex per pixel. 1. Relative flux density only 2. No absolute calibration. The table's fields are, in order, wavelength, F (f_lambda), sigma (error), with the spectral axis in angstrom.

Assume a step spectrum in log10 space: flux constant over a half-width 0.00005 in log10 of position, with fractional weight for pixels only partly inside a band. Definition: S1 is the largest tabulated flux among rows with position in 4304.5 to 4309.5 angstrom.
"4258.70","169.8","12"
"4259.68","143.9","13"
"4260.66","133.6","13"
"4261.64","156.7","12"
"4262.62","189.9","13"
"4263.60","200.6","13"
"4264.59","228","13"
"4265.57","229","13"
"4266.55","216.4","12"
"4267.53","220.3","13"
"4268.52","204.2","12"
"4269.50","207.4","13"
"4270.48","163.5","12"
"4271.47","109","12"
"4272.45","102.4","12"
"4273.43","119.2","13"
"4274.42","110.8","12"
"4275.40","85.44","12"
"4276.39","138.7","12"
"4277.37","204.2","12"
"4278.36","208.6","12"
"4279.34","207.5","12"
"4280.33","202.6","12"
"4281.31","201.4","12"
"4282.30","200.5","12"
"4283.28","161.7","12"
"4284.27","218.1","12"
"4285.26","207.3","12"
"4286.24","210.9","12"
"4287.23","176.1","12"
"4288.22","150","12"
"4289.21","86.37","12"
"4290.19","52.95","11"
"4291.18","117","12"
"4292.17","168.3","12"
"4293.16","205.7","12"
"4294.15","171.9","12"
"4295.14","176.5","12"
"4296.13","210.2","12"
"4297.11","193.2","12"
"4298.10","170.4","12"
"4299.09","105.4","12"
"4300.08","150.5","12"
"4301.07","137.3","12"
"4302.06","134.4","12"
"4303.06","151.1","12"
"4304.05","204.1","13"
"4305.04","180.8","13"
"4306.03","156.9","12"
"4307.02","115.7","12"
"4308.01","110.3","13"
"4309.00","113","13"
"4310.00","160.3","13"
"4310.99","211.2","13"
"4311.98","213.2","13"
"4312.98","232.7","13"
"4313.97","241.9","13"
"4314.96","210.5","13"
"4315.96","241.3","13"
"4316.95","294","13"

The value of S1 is 180.8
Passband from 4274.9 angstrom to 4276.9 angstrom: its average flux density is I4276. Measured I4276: 113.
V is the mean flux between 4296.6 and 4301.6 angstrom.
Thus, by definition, 152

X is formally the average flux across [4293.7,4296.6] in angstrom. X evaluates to 186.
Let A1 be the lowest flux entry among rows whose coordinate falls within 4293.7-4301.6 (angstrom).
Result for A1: 105.4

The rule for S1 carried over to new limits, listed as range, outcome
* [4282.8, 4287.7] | 218.1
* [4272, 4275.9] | 119.2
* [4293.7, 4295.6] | 176.5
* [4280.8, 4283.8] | 201.4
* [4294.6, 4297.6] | 210.2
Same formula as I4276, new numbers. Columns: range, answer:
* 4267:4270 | 211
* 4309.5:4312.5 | 195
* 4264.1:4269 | 220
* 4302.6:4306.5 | 174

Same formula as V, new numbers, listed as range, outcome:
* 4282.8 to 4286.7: 200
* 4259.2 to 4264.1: 165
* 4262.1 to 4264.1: 194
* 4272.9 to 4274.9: 115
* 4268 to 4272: 170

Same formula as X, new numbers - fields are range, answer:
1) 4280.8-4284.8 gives 196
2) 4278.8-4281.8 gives 204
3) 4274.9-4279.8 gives 169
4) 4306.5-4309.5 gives 113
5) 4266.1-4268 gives 219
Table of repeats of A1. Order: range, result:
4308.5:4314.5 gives 113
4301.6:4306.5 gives 134.4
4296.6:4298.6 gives 170.4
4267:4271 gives 163.5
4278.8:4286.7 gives 161.7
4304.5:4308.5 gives 110.3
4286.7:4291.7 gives 52.95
